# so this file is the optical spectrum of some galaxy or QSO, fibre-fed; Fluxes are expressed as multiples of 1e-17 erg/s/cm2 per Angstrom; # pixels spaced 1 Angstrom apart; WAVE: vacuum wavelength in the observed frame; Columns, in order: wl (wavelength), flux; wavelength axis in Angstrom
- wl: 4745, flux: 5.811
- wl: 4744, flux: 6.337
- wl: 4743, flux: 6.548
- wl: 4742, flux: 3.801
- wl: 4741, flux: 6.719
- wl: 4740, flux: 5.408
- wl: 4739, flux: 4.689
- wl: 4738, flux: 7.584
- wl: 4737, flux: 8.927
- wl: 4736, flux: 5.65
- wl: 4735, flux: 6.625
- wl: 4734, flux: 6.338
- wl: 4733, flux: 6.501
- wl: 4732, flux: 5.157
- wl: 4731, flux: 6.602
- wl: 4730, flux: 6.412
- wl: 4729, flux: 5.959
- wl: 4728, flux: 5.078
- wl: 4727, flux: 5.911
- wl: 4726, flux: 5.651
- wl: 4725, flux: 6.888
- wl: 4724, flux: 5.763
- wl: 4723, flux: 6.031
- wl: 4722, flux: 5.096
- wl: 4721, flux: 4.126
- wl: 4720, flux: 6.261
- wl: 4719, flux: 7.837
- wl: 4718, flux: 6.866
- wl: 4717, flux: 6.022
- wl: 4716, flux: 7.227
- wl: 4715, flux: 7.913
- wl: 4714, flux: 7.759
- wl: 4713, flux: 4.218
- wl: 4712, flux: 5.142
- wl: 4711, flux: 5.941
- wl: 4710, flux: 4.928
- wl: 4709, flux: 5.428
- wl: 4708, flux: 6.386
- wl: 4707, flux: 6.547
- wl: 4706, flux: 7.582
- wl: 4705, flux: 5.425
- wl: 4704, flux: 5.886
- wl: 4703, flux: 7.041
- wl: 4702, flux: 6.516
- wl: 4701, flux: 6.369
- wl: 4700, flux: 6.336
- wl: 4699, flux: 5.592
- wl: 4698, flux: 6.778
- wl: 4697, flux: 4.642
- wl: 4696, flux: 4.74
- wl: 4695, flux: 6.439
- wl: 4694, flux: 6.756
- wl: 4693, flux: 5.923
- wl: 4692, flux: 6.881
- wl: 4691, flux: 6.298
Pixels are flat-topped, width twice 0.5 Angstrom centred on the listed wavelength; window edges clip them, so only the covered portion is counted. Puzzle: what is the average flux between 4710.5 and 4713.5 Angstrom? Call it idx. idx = 5.1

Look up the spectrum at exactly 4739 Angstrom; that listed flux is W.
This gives 4.689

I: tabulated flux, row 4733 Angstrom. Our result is 6.501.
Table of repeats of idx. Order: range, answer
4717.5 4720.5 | 6.99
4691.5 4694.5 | 6.52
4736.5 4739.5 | 7.07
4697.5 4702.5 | 6.32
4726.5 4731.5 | 5.99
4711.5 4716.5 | 6.45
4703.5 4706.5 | 6.3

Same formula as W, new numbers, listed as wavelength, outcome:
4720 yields 6.261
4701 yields 6.369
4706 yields 7.582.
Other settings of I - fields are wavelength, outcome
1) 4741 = 6.719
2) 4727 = 5.911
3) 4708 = 6.386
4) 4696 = 4.74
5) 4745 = 5.811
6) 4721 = 4.126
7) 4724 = 5.763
